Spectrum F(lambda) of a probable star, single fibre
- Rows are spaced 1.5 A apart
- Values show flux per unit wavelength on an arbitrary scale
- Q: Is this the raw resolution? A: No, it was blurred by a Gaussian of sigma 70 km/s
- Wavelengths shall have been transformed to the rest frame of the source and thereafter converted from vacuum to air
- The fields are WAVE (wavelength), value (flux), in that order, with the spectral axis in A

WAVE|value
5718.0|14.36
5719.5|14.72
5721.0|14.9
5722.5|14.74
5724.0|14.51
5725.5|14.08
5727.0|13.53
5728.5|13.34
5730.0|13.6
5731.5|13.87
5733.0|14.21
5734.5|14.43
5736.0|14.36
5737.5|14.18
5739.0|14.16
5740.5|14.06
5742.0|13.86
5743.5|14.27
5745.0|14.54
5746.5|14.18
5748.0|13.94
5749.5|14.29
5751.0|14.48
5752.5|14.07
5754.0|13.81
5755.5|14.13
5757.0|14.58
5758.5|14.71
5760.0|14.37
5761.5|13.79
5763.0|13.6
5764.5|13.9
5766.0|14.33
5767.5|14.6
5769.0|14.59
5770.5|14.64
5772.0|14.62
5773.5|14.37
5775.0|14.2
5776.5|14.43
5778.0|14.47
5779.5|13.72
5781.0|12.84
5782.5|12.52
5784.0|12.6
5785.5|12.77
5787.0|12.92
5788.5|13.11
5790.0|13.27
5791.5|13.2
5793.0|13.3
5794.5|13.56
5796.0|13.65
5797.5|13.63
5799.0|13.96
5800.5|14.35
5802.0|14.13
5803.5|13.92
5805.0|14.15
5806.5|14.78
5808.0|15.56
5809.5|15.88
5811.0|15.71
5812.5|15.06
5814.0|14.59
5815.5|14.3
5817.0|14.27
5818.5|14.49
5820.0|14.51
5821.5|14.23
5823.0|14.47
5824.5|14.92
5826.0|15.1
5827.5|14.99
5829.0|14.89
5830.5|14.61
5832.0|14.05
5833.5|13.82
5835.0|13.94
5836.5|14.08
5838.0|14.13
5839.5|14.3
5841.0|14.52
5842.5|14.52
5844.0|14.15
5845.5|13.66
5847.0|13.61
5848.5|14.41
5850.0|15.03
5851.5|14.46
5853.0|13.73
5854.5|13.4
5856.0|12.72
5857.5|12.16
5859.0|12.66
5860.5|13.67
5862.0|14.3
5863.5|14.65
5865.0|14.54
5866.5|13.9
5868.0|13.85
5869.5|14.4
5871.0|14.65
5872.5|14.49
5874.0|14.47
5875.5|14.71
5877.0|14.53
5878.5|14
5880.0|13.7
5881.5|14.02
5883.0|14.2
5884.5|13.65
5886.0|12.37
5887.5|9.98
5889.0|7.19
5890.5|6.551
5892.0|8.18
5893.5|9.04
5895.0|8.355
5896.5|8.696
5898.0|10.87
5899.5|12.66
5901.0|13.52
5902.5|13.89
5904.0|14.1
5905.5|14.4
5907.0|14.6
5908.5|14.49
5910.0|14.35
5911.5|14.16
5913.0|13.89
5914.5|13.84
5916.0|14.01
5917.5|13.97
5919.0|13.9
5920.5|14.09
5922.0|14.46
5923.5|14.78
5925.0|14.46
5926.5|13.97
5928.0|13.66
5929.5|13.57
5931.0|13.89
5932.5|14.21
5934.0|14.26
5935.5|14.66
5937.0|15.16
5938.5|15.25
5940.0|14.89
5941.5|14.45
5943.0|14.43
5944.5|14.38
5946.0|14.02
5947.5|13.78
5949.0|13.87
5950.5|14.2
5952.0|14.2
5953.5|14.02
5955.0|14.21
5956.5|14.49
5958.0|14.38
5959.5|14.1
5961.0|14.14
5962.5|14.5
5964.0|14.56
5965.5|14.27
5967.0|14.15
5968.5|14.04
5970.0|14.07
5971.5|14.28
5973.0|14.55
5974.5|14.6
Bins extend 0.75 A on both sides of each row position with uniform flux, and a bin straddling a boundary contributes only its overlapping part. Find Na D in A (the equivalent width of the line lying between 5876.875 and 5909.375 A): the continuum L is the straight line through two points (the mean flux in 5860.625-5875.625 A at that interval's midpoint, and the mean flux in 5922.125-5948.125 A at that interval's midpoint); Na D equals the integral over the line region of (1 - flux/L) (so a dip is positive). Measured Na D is 5.5 A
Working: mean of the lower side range 14.4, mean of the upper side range 14.3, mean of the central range 11.9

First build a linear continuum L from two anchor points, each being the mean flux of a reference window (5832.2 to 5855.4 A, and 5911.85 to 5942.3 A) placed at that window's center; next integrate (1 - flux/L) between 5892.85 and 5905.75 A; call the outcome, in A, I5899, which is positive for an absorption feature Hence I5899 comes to 2.3 A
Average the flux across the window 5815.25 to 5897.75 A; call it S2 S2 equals 13.4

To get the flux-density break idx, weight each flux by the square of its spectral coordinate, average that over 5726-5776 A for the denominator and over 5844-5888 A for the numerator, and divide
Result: 1.01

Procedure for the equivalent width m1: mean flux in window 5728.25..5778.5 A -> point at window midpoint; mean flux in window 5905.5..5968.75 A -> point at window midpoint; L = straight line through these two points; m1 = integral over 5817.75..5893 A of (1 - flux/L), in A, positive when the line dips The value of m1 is 3.29 A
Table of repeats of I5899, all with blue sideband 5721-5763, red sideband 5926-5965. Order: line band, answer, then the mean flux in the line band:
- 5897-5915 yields 0.8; 13.7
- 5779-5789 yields 0.9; 12.9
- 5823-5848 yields -0.2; 14.3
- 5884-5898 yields 4.8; 9.34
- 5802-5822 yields -0.7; 14.7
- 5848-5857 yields 0.2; 13.9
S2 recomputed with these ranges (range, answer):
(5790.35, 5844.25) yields 14.4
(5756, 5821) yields 14.1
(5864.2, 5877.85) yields 14.4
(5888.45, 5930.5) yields 12.7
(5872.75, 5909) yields 12.2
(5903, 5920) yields 14.2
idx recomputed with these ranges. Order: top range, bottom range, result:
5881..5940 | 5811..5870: 0.94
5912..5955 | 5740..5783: 1.07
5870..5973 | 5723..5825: 1.01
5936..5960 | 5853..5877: 1.06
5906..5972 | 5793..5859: 1.04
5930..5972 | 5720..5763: 1.08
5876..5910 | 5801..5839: 0.85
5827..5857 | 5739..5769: 1.03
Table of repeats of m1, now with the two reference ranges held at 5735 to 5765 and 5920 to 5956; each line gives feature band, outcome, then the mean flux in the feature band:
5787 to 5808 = 0.58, 13.8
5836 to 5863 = 0.69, 13.9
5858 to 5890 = 1.78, 13.5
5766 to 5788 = 0.57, 13.8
